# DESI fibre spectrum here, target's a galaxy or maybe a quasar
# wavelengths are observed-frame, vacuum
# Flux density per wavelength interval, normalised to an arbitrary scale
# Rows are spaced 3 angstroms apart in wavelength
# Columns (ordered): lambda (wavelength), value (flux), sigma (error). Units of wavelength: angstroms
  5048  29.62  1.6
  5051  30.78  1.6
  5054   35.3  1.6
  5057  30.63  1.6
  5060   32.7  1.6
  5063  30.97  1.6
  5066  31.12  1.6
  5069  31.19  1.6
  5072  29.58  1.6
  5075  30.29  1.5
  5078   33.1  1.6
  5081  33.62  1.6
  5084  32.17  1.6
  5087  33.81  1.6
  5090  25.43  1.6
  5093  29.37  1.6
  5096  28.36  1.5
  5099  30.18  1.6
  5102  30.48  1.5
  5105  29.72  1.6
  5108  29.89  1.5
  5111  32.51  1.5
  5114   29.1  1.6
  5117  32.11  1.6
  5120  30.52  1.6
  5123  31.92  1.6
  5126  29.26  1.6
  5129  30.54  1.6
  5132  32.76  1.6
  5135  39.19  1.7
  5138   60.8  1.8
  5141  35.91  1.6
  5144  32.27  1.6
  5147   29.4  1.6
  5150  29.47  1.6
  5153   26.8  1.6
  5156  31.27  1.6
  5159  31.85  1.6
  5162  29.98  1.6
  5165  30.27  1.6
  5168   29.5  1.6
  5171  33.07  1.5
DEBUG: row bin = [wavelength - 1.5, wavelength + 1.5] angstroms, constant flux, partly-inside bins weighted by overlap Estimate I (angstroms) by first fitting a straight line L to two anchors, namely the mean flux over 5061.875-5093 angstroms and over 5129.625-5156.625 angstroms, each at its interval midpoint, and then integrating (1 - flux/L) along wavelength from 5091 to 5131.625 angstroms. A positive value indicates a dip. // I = 3.6 angstroms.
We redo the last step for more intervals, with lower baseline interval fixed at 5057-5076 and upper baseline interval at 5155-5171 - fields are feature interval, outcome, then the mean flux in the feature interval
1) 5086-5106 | 0.9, 29.5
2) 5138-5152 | -1.8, 34.7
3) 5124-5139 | -3.3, 37.5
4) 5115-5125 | -0.1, 31.3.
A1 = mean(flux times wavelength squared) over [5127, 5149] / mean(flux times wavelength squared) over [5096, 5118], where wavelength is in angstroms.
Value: 1.23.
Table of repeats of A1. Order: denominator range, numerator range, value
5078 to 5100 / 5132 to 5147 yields 1.33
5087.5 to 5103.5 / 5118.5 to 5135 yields 1.11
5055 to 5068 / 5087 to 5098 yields 0.92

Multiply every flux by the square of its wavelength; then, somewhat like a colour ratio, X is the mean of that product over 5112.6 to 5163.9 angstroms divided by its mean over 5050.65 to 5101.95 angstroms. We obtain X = 1.1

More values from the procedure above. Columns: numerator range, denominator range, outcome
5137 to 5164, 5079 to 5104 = 1.13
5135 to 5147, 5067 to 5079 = 1.35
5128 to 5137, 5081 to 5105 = 1.21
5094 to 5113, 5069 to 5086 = 0.96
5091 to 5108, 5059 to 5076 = 0.97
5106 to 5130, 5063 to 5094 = 1.01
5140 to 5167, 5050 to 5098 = 1.02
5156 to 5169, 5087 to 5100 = 1.09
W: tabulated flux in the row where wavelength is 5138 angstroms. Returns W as 60.8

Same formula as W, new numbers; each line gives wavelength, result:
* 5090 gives 25.43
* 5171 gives 33.07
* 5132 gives 32.76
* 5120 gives 30.52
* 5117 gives 32.11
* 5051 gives 30.78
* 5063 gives 30.97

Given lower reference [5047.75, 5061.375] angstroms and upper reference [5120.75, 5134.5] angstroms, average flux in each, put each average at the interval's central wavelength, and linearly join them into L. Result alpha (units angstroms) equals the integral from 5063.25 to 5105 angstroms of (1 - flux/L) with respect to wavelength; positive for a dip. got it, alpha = 1.6 angstroms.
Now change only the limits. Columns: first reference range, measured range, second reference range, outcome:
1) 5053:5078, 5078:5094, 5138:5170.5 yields 0.3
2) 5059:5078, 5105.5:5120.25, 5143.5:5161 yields -0.1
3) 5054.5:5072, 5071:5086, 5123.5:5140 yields 0.5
